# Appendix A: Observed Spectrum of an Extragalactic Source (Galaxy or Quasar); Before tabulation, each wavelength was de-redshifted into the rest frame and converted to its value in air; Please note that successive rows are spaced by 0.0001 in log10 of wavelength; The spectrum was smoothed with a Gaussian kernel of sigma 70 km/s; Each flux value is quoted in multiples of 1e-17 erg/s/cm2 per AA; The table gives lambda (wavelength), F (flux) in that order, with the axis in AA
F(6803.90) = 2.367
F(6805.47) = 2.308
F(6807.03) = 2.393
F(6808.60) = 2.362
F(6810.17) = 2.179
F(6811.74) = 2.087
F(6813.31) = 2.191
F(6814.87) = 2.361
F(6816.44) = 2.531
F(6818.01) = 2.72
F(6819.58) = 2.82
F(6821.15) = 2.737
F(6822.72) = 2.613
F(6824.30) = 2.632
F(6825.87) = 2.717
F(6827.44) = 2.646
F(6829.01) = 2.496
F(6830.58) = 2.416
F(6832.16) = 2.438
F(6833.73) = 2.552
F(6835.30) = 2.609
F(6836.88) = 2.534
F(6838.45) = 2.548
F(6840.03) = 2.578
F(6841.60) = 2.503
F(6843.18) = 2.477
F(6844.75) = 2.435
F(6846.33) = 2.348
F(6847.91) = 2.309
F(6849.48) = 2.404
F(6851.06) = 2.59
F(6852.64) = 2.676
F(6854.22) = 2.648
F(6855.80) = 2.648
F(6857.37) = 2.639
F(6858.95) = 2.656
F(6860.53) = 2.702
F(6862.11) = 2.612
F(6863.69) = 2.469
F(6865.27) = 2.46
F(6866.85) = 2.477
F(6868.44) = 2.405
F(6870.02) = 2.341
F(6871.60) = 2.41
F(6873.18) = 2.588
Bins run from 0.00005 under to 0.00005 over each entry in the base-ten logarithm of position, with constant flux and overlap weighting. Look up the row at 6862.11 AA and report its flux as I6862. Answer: 2.612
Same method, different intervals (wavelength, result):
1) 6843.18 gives 2.477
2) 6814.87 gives 2.361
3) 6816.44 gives 2.531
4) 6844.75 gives 2.435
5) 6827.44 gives 2.646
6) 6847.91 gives 2.309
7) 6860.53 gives 2.702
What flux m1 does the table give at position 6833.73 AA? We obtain 2.552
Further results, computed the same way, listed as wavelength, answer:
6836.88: 2.534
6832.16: 2.438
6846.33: 2.348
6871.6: 2.41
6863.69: 2.469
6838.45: 2.548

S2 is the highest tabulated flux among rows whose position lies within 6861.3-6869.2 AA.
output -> 2.612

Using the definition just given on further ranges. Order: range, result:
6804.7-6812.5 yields 2.393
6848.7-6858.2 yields 2.676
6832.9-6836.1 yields 2.609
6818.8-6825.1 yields 2.82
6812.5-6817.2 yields 2.531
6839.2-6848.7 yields 2.578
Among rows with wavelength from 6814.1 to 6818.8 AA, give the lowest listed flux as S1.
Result 2.361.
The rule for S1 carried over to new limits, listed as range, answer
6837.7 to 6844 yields 2.477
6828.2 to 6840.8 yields 2.416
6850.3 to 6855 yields 2.59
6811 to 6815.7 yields 2.087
